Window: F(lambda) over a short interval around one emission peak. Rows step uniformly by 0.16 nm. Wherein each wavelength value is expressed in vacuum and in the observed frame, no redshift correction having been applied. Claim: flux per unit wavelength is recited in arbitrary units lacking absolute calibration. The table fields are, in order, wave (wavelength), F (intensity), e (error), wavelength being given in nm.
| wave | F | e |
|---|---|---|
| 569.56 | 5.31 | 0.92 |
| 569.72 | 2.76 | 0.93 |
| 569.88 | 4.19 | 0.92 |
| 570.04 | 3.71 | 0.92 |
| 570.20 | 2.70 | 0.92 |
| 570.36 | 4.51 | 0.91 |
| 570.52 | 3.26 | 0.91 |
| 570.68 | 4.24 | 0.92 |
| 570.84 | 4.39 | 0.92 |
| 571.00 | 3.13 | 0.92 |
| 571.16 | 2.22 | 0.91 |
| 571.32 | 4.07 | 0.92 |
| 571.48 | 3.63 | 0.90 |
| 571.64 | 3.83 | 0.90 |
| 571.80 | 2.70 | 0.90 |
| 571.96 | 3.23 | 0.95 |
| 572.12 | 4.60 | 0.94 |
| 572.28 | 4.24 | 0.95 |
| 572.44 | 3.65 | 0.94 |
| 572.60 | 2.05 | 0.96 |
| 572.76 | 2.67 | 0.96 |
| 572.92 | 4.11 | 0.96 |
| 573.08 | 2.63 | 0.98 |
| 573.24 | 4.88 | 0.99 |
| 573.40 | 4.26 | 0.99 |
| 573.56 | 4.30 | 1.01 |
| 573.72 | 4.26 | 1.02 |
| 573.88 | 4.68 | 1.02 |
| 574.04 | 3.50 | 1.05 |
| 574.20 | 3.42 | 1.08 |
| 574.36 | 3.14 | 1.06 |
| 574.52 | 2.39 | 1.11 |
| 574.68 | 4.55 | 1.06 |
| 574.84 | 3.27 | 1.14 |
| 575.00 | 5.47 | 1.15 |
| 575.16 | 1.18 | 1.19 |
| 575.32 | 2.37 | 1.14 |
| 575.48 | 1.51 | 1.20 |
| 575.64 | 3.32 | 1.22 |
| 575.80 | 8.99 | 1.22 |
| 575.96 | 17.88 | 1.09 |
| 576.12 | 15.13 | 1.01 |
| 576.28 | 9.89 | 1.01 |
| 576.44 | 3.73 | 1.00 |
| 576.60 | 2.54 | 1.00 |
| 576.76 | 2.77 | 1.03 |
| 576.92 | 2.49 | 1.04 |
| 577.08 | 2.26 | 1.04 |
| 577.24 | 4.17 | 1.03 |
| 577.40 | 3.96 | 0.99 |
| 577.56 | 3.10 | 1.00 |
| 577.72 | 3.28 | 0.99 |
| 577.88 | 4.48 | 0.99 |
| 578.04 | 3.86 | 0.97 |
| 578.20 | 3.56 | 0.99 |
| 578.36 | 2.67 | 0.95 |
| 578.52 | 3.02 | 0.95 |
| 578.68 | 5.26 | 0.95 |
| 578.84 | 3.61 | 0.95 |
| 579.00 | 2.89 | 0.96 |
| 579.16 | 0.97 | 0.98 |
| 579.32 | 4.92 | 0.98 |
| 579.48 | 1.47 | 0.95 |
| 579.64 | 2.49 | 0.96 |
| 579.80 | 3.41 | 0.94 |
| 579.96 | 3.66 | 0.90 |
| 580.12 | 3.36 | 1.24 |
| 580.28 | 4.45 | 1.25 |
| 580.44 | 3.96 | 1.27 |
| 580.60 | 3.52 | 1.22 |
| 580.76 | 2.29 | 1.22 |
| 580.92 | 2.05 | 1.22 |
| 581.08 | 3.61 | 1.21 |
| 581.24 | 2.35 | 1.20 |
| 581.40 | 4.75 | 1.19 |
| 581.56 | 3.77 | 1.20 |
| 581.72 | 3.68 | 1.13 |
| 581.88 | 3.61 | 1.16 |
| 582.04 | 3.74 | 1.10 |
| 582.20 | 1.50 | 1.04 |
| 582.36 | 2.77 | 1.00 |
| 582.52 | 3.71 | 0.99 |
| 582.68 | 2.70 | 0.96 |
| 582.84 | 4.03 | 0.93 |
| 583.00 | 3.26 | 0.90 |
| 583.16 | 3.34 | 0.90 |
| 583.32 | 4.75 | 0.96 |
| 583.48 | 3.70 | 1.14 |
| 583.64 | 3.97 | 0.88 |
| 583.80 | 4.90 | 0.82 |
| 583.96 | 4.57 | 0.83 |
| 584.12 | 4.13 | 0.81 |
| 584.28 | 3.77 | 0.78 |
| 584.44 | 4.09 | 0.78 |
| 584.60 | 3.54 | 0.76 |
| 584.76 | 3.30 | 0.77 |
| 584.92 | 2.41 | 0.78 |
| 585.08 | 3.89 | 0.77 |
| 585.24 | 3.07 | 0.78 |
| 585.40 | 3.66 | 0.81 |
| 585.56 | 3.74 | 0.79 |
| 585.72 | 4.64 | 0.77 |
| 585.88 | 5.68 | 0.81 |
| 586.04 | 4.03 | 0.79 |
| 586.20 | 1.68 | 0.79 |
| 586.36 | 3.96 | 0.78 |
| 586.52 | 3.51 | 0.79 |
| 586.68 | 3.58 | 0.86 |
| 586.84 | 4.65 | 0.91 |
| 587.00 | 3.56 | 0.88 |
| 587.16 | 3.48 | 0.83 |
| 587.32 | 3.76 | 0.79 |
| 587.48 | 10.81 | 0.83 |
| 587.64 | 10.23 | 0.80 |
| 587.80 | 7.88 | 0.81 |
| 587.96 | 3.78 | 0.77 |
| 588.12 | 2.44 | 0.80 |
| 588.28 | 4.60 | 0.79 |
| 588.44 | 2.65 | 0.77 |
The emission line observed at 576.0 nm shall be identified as Hbeta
